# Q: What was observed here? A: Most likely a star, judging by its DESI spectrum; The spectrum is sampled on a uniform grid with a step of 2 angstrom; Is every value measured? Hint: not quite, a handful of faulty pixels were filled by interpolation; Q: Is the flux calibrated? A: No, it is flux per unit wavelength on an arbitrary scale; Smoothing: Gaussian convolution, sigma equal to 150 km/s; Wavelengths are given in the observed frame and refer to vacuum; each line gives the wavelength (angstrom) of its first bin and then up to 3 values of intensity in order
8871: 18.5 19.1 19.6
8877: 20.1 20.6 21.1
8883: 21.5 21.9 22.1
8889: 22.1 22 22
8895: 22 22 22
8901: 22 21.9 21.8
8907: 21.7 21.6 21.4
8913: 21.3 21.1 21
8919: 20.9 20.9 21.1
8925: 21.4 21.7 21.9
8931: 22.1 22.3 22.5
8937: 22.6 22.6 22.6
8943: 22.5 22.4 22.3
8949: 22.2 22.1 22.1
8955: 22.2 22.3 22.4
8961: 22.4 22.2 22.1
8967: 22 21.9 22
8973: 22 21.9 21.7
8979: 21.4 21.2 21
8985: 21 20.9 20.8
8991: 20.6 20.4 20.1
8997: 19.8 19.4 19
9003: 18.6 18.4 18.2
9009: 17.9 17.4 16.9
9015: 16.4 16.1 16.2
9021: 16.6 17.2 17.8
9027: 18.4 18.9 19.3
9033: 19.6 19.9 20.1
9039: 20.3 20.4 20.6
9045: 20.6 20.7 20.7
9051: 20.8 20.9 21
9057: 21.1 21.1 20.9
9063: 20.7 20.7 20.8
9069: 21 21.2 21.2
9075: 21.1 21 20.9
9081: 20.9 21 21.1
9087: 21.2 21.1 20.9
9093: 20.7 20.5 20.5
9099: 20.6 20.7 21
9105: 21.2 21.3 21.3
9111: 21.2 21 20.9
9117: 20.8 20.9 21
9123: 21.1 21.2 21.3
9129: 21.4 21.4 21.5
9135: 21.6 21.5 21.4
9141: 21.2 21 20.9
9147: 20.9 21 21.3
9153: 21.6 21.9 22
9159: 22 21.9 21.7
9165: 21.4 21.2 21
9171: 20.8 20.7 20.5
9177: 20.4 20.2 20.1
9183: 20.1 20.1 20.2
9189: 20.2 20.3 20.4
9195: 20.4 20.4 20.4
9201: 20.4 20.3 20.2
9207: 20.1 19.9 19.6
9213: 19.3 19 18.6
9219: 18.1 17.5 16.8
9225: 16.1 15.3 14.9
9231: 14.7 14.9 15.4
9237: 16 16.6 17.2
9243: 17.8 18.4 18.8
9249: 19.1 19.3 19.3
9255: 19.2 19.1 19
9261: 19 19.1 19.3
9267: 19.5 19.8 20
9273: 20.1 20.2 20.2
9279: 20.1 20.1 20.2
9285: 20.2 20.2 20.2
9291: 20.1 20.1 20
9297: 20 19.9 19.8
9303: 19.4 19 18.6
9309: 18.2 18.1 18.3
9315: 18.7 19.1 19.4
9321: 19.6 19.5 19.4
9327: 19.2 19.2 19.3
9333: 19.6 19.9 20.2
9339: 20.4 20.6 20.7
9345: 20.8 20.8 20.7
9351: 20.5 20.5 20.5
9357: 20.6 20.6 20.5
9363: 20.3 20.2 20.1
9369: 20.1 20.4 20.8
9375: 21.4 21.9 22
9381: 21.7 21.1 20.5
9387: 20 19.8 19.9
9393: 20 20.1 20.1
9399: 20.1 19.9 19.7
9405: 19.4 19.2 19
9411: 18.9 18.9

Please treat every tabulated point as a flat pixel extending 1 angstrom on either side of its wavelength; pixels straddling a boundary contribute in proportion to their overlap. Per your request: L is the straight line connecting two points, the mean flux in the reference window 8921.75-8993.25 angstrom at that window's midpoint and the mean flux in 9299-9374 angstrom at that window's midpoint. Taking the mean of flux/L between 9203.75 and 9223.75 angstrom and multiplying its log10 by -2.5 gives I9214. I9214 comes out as 0.085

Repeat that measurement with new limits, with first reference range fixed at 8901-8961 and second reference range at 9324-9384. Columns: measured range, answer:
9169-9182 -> 0.030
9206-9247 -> 0.202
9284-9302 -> 0.033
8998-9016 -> 0.199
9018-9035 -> 0.190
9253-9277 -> 0.068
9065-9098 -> 0.023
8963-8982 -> -0.003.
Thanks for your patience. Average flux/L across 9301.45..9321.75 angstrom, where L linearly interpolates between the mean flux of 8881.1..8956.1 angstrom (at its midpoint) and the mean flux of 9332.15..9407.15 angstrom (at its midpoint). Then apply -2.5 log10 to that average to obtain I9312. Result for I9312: 0.10 mag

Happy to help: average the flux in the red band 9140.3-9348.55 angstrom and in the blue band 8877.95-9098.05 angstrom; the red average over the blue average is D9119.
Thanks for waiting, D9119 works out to 0.94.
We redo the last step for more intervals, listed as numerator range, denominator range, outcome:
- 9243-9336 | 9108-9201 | 0.93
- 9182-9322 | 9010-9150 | 0.93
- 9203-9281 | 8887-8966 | 0.84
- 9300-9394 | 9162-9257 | 1.05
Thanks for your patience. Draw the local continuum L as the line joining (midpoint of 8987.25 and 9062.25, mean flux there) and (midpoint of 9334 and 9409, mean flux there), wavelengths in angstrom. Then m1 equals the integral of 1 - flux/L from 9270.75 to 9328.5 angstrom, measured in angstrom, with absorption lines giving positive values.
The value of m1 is 1.7 angstrom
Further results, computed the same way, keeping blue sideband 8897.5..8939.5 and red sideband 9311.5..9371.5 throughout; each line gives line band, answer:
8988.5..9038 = 6.4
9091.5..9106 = 0.1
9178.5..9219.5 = 1.2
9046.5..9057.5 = 0.2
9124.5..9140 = -0.4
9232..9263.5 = 3.6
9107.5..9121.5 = -0.1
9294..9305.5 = 0.2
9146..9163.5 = -0.7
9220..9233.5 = 3.1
